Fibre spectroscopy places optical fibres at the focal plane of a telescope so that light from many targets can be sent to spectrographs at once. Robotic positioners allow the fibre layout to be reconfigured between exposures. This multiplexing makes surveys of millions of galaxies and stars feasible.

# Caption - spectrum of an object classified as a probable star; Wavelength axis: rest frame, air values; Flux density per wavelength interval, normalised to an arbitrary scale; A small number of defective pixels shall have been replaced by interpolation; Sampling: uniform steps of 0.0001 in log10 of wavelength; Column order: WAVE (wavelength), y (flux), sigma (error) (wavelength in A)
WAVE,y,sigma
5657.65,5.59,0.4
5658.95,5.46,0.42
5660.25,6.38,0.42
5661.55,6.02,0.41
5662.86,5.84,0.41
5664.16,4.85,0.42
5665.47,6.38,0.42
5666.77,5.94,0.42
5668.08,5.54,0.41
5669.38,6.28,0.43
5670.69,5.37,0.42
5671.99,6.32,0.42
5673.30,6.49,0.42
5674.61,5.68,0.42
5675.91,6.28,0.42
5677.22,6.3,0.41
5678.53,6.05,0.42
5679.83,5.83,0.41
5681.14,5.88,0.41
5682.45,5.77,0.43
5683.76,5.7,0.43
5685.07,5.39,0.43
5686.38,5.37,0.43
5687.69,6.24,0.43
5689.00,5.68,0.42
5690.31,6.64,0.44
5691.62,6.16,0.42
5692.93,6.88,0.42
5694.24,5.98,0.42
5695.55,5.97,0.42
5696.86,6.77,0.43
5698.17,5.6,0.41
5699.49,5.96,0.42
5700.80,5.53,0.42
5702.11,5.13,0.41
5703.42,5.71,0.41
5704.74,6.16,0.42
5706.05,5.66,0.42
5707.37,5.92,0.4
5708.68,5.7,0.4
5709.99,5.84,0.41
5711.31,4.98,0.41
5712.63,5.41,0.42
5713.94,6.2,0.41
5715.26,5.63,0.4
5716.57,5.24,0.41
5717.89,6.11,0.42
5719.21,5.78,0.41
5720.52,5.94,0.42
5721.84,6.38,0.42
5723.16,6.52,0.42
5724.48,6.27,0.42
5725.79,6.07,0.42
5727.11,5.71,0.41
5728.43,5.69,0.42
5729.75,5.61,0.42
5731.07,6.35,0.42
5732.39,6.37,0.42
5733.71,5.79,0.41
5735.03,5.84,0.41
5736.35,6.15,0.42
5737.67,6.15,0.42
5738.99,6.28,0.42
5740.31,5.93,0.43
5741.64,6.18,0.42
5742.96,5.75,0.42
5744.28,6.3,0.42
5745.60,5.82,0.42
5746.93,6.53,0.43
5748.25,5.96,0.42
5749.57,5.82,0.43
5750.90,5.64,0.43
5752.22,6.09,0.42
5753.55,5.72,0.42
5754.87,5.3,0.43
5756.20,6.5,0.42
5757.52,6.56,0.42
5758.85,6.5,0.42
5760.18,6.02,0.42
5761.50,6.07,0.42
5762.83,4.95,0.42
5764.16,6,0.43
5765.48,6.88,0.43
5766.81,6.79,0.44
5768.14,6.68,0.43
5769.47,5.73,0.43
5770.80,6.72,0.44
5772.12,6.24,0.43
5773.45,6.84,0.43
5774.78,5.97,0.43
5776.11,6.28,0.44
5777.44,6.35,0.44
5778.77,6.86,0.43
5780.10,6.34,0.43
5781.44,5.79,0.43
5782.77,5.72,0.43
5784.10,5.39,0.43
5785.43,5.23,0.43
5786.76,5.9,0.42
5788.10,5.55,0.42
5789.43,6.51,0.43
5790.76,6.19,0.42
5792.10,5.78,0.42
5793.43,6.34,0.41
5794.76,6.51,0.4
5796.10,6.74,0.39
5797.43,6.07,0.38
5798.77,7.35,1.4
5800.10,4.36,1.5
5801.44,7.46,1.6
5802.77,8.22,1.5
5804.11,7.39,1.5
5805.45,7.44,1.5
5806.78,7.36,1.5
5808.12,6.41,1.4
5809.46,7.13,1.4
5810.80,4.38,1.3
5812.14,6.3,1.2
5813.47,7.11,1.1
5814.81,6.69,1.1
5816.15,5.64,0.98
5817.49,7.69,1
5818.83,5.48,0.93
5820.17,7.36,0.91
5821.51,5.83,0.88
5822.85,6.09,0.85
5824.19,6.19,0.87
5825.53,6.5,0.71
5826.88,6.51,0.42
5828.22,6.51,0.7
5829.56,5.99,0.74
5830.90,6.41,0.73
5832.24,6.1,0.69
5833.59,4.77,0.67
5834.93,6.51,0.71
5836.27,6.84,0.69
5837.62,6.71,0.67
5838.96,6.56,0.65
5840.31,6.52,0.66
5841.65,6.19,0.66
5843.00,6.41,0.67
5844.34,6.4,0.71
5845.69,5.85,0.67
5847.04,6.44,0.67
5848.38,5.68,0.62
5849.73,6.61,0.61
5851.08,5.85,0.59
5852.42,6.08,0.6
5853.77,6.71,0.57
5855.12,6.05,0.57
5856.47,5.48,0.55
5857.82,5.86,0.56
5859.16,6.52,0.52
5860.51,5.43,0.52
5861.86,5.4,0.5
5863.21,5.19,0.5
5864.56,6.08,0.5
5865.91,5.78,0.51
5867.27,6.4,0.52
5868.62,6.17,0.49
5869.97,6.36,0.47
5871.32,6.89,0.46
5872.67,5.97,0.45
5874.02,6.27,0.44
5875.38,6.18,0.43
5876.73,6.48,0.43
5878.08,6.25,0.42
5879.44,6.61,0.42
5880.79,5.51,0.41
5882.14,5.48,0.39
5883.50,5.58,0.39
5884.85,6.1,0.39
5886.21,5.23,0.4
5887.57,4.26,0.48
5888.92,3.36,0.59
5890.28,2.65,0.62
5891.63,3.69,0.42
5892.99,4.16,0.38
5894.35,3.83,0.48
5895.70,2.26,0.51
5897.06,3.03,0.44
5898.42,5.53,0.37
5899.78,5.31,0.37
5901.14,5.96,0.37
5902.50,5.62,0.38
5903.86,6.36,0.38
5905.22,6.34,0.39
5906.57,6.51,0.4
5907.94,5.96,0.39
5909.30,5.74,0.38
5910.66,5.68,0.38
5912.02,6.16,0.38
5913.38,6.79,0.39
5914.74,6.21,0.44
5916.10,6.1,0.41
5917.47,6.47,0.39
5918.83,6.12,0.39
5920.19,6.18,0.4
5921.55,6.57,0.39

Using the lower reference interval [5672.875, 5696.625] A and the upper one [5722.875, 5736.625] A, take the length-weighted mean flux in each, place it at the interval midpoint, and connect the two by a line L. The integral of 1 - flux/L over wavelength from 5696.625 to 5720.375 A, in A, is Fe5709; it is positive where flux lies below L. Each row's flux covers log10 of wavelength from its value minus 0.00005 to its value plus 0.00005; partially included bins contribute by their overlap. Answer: 1.2 A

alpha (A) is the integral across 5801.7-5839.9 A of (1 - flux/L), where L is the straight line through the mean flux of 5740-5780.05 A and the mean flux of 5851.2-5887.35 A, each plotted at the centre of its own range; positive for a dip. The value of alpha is -2.8 A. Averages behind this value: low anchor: 6.17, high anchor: 5.98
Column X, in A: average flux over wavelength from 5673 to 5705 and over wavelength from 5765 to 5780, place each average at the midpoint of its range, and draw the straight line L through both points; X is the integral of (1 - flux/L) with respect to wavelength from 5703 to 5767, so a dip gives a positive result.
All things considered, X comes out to 2.8 A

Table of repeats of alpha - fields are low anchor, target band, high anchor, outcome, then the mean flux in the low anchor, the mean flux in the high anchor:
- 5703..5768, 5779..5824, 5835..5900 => -4.3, 5.98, 5.64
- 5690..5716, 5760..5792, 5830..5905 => -1.8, 5.88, 5.67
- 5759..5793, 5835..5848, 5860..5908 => -1.7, 6.12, 5.38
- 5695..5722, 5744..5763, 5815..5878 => -0.3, 5.78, 6.2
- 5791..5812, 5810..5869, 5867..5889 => 0.6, 6.58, 5.89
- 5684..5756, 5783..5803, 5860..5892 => -1.5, 5.92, 5.57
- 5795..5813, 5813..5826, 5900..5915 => 0.3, 6.66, 6.09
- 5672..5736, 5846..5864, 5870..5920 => -1.2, 5.92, 5.48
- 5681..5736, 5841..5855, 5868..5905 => -2.2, 5.89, 5.24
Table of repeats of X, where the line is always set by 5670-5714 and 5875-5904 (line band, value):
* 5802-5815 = -3.7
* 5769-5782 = -2.0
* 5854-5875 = -4.0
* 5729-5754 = -1.6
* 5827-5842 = -3.1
